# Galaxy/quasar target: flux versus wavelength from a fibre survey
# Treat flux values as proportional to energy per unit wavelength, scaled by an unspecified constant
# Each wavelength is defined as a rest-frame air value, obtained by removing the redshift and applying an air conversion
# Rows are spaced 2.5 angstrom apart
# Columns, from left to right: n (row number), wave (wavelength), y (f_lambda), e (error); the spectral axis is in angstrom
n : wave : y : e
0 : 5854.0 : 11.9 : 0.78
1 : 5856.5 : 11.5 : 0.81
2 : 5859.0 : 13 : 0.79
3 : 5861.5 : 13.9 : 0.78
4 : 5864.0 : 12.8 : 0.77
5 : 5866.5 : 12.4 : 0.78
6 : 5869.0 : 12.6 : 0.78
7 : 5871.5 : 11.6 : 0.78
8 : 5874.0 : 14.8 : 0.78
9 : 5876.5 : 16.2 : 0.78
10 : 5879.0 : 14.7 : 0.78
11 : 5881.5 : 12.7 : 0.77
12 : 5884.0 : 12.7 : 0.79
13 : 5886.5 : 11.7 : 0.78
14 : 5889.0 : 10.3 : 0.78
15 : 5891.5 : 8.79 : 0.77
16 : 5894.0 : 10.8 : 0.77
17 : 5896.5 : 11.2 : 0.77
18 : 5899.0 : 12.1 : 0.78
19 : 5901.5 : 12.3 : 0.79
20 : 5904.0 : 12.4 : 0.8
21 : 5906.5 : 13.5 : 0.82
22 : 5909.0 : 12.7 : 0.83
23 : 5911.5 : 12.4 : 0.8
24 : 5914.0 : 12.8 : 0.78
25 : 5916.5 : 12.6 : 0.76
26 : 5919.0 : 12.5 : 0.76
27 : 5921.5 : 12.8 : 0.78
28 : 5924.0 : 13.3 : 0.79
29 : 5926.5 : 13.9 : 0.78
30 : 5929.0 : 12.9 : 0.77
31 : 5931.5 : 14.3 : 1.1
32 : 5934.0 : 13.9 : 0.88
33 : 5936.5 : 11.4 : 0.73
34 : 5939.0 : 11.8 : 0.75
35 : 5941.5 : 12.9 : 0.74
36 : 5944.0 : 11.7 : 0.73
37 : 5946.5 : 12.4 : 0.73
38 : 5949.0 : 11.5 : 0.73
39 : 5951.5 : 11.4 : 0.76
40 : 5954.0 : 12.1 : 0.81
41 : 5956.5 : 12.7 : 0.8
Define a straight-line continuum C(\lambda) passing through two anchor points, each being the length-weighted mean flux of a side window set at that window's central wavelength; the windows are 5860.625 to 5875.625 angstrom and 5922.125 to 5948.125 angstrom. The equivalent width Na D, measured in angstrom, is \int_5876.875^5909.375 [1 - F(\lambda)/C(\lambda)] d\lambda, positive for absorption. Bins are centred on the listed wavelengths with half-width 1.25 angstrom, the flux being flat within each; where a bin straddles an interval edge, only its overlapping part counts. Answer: 2.2 angstrom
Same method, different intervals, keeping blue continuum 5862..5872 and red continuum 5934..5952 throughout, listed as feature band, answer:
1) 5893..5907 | 0.4 angstrom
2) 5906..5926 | -1.0 angstrom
